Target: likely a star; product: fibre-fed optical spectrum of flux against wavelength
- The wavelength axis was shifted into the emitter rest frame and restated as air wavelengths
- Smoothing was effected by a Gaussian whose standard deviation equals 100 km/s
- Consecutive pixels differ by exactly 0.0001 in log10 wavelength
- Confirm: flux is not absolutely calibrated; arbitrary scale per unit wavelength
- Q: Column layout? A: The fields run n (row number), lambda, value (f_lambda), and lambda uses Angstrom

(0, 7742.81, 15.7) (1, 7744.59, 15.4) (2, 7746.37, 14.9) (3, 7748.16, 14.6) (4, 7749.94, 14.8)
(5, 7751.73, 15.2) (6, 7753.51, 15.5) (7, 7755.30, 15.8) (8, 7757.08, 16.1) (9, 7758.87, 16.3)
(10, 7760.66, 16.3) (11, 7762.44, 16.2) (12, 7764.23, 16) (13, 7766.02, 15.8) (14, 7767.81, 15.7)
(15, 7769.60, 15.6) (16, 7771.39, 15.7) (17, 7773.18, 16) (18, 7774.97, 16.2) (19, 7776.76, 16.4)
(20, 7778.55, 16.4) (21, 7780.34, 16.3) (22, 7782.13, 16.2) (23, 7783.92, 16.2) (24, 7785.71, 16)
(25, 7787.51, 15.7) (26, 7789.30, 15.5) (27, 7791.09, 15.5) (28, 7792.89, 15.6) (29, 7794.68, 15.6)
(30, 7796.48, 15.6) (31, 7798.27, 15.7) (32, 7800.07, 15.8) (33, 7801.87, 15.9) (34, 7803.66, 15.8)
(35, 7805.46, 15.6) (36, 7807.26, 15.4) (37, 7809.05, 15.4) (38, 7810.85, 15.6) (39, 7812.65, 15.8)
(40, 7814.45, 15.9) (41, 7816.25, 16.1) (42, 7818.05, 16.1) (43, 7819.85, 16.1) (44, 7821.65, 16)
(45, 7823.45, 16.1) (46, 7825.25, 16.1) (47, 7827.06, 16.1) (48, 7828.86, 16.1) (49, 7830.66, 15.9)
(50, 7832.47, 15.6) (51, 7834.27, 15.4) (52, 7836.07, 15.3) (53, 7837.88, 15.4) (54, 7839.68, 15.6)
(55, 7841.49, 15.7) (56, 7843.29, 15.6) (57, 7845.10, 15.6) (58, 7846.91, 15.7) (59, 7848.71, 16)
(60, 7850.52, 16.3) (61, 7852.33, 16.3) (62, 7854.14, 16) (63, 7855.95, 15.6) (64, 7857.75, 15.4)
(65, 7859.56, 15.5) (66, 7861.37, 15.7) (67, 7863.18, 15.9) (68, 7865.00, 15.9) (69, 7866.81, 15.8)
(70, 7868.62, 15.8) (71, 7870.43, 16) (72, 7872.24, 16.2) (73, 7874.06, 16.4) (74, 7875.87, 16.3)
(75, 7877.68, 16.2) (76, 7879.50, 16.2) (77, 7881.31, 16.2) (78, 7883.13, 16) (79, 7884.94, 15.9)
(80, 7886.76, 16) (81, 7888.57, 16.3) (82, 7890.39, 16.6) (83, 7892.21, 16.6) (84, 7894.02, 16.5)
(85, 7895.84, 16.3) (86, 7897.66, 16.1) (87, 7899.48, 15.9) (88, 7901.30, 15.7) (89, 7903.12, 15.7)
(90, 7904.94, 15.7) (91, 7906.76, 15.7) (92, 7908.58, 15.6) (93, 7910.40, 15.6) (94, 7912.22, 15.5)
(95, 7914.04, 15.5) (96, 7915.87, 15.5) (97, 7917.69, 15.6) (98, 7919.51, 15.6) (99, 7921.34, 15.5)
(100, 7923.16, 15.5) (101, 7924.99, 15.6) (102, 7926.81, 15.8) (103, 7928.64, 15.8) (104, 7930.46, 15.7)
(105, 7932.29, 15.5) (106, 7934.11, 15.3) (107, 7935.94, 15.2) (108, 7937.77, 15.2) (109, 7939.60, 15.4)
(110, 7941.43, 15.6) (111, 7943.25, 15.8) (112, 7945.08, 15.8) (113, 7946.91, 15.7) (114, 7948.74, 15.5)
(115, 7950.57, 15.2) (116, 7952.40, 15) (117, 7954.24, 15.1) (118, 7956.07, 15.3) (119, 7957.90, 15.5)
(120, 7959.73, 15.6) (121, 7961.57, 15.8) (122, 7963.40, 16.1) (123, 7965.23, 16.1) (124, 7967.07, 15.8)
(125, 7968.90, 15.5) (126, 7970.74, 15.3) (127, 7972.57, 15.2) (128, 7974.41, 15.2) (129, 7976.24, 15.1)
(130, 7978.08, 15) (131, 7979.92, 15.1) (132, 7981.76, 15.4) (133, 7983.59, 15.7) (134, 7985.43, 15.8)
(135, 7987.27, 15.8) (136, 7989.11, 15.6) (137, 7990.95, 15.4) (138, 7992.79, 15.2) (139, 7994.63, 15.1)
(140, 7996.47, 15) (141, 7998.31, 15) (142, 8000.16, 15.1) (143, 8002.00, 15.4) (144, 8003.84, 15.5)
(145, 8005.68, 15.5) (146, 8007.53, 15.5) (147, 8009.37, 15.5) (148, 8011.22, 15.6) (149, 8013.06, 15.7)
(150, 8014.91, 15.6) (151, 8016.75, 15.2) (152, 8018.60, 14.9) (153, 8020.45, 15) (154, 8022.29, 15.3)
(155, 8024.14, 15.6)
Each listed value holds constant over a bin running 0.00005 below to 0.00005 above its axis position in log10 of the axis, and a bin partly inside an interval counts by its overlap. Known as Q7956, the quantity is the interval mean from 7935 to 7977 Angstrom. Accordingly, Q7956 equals 15.5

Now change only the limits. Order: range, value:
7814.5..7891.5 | 15.9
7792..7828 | 15.8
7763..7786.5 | 16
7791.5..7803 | 15.7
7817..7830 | 16.1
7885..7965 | 15.7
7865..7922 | 16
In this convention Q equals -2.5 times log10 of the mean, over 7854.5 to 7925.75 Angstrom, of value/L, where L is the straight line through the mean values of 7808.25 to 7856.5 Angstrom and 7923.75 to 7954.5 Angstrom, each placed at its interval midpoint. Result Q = -0.02 mag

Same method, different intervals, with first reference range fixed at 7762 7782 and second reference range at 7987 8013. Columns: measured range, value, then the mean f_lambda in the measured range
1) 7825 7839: 0.01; 15.7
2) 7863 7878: -0.02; 16.1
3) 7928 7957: 0.01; 15.4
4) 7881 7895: -0.04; 16.3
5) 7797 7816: 0.02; 15.7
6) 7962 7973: -0.02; 15.7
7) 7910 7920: 0.00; 15.5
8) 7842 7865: 0.00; 15.8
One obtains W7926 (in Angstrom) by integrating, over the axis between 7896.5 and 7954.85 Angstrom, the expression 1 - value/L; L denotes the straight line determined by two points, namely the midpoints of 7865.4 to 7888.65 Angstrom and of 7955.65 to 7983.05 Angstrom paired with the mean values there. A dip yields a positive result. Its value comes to 0.8 Angstrom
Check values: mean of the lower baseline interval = 16.1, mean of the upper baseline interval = 15.5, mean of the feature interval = 15.6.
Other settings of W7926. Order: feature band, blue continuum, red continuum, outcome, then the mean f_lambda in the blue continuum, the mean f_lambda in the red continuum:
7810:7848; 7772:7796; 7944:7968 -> 0.1 Angstrom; 16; 15.6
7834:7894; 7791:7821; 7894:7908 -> -0.4 Angstrom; 15.7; 15.9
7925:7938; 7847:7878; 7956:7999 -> 0.1 Angstrom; 16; 15.4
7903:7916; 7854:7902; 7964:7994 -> 0.2 Angstrom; 16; 15.5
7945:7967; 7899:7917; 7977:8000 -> -0.2 Angstrom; 15.6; 15.3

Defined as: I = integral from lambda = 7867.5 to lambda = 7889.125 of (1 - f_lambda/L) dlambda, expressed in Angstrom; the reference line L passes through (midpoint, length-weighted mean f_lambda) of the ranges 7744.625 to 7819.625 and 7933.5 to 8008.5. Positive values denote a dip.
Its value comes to -0.7 Angstrom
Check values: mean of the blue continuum 15.8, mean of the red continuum 15.4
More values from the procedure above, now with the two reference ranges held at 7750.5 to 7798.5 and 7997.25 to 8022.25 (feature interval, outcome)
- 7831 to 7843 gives 0.17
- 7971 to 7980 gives 0.17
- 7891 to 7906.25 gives -0.45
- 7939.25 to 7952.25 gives -0.05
